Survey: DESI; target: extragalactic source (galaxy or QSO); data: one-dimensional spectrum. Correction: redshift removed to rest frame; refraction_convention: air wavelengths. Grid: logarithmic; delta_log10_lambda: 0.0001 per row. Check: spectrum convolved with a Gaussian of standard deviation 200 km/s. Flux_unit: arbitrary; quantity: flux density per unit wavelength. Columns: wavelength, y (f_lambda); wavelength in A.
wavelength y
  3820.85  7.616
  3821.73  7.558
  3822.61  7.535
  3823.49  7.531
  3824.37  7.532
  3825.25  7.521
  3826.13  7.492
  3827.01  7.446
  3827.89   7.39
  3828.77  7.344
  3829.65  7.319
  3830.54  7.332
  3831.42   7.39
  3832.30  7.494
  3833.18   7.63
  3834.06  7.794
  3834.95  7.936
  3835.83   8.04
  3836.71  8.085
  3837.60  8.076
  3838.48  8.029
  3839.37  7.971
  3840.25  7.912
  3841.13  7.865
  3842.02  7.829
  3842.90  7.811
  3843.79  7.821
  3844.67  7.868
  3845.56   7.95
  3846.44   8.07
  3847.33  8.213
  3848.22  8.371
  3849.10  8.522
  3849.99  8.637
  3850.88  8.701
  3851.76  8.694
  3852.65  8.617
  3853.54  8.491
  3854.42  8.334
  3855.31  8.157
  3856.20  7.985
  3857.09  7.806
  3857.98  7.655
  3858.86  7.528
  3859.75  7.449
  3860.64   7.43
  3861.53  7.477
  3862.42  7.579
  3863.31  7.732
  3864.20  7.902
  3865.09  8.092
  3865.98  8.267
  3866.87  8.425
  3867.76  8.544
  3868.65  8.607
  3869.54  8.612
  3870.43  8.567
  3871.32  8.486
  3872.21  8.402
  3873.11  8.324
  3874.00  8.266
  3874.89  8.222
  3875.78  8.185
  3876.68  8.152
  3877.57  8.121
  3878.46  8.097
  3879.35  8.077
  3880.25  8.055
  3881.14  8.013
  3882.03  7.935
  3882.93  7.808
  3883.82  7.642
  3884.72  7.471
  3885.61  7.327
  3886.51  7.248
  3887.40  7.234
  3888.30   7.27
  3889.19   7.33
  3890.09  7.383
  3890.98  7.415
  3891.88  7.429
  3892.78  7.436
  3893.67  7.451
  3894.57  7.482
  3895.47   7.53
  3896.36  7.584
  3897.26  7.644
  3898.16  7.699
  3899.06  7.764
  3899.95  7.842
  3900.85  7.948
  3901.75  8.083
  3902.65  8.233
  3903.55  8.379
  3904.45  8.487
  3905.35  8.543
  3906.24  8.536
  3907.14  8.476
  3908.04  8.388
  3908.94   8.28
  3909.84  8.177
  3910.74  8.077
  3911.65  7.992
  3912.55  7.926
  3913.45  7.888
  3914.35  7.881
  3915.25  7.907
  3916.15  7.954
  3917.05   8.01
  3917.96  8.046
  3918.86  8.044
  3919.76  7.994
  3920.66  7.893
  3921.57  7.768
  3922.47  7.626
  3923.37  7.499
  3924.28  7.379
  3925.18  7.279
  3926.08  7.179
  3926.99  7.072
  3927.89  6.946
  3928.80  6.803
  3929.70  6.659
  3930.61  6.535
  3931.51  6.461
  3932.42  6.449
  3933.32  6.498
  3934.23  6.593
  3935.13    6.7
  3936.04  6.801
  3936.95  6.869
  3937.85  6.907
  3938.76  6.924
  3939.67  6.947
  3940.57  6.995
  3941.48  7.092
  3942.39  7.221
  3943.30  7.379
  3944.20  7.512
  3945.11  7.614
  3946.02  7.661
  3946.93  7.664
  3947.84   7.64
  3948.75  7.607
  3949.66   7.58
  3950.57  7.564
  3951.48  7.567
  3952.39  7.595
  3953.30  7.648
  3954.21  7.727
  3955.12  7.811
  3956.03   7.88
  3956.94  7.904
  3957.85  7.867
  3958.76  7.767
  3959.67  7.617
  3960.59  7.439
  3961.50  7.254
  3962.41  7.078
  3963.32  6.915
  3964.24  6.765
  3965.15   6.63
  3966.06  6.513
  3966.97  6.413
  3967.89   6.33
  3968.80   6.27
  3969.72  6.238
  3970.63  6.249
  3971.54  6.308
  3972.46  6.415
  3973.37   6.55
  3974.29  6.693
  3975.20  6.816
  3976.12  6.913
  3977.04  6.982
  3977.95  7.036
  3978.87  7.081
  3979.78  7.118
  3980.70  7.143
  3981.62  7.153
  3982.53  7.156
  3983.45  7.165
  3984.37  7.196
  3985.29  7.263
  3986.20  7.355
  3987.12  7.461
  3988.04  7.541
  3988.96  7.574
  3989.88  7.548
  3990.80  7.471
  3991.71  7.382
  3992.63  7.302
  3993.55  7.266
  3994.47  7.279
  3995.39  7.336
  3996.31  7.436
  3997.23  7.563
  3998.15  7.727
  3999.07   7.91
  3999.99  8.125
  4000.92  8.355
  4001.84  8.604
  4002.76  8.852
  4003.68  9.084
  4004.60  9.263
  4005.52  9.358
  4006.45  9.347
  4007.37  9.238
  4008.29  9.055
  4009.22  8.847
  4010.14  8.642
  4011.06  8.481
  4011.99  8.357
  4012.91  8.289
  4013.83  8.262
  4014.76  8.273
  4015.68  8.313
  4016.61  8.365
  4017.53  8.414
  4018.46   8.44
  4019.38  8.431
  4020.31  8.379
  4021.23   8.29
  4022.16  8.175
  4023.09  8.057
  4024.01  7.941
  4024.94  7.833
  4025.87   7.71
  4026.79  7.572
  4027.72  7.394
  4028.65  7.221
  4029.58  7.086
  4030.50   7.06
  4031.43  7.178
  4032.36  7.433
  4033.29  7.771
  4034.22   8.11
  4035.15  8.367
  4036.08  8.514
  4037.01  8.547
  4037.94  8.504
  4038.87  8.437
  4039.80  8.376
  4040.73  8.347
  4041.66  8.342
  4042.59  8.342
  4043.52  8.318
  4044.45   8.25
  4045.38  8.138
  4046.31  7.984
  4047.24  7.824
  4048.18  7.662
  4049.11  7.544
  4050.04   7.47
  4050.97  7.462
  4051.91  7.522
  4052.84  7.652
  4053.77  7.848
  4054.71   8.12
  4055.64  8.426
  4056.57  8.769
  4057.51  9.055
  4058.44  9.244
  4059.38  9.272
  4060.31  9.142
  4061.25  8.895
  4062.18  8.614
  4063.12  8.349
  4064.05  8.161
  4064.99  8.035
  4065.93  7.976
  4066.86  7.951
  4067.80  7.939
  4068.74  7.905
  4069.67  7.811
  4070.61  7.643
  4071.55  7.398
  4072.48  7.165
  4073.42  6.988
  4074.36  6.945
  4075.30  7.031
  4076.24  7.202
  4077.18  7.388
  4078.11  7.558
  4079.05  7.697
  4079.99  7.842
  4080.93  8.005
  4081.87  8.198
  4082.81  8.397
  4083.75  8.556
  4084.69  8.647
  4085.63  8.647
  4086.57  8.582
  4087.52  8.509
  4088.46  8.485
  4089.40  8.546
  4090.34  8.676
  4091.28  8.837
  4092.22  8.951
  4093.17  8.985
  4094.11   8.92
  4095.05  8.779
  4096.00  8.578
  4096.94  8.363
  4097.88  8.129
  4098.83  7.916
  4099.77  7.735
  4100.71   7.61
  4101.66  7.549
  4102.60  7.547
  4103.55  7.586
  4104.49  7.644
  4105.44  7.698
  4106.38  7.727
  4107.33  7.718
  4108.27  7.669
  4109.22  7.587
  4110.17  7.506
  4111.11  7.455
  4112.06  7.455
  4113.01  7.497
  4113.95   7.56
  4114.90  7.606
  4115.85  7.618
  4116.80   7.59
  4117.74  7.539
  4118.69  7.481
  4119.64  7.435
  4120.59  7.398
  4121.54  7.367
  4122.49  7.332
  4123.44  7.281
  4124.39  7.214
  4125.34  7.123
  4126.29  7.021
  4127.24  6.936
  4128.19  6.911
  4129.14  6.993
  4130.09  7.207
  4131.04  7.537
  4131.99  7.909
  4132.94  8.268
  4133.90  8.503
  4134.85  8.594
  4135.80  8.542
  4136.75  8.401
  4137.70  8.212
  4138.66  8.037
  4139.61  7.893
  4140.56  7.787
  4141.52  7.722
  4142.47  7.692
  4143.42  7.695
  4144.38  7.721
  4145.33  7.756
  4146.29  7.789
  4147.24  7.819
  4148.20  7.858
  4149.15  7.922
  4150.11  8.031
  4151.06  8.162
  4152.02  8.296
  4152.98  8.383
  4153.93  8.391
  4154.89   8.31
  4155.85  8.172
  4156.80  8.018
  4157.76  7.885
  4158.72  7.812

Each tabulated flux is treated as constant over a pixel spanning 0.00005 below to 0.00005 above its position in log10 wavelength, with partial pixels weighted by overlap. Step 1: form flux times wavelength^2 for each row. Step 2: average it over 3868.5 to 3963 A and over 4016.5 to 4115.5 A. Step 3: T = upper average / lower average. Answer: 1.13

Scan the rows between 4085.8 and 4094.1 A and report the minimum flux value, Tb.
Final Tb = 8.485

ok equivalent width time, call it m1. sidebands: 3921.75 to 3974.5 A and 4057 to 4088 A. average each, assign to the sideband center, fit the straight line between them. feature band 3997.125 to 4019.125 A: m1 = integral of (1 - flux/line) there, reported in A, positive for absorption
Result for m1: -2.9 A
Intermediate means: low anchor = 7.09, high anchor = 8.08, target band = 8.56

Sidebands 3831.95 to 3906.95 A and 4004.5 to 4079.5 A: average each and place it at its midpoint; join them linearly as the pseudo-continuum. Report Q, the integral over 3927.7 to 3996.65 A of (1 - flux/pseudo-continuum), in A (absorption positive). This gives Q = 7.9 A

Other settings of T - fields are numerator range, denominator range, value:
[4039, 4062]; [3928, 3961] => 1.20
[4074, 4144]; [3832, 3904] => 1.11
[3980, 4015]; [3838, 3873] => 1.06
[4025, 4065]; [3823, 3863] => 1.14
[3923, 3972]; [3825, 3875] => 0.93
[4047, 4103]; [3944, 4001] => 1.18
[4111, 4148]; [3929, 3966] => 1.16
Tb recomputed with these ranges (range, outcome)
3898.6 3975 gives 6.238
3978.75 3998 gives 7.081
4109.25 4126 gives 7.123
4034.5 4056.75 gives 7.462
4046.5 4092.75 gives 6.945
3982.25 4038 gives 7.06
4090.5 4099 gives 7.916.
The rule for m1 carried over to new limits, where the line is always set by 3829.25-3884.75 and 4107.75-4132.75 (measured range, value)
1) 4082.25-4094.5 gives -1.9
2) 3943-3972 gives 2.0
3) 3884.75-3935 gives 1.9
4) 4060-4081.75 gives -0.8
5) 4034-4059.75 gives -2.2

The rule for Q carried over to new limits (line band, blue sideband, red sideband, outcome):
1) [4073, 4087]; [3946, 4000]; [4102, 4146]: -0.6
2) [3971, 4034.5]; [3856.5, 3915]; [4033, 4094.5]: 2.4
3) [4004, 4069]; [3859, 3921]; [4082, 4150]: -2.7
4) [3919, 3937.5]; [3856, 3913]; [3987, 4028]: 2.2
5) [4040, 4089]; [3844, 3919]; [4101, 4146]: -2.2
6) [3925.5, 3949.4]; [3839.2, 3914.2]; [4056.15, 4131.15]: 2.8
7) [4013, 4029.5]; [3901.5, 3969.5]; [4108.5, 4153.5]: -1.1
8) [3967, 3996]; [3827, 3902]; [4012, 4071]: 3.7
